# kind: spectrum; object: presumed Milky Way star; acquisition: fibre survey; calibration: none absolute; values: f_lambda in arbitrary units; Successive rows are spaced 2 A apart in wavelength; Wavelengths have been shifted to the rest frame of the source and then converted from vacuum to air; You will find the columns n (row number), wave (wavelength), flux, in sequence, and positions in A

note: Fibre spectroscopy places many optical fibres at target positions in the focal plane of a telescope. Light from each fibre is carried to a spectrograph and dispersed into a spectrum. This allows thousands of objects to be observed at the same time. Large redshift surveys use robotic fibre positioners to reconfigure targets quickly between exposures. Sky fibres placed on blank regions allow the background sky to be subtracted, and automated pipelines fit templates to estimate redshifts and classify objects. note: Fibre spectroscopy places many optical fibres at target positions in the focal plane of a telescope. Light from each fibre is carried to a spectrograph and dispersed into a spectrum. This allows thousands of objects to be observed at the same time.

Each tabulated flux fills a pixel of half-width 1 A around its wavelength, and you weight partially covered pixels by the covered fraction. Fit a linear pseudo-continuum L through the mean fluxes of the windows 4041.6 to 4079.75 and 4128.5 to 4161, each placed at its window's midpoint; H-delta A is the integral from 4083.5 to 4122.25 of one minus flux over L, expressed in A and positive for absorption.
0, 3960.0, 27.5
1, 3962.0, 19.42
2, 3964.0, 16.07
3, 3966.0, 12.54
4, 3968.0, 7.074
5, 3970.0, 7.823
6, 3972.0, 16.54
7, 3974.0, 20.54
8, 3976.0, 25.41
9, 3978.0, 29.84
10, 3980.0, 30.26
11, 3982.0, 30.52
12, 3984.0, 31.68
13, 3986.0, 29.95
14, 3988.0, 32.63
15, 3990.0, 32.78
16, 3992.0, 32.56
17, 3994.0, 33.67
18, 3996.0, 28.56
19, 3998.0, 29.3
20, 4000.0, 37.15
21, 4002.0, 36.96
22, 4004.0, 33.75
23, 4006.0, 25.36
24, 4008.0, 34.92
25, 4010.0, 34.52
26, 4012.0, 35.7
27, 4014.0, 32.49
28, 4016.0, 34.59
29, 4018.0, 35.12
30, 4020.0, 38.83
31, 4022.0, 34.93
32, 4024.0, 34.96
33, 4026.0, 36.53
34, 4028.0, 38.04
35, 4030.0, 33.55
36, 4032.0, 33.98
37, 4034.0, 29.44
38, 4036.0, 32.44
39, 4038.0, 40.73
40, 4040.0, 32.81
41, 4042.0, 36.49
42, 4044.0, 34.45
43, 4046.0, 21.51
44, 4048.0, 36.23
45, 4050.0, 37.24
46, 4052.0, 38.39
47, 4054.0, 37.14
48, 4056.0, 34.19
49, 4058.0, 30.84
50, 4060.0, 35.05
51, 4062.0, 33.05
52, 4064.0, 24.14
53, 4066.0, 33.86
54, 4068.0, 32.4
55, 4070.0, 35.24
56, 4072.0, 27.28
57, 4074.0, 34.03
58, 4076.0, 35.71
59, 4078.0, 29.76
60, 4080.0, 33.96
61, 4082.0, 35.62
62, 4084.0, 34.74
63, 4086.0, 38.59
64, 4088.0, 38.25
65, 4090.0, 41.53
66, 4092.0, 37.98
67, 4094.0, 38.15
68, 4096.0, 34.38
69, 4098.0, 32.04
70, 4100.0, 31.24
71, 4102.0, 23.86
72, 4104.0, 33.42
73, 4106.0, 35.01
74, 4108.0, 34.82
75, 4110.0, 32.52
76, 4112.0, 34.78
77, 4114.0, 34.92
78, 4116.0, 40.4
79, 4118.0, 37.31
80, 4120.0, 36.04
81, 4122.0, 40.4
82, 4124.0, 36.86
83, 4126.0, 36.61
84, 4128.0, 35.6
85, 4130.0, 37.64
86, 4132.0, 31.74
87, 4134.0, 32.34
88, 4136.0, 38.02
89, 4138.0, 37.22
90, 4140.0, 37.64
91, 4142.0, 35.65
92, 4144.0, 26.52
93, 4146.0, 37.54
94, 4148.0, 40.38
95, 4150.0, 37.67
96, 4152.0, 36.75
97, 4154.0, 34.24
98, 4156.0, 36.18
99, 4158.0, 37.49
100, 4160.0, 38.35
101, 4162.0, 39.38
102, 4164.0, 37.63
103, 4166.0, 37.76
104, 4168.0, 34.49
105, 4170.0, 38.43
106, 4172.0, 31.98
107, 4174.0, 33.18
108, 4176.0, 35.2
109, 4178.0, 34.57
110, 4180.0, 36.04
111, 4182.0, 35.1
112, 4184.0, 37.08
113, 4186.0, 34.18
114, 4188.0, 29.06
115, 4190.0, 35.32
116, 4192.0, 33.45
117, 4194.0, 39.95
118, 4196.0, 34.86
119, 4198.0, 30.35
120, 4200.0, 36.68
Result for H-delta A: -1.1 A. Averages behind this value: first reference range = 33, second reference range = 36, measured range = 35.4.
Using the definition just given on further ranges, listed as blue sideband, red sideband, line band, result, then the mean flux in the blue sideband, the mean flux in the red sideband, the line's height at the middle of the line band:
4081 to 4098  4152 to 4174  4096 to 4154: 2.56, 37.1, 36.4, 36.8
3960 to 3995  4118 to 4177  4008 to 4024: -4.90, 24.2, 36.2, 26.9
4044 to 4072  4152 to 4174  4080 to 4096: -1.65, 32.9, 36.4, 33.9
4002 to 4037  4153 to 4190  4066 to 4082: 0.82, 34.2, 35.6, 34.7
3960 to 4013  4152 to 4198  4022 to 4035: -2.44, 27.1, 35.5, 29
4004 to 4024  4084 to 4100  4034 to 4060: 0.74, 34.1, 36.7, 35.2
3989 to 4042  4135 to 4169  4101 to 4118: 0.91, 34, 36.6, 35.8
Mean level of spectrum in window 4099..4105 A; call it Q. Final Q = 29.5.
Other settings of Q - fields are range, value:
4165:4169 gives 36.1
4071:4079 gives 31.7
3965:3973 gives 11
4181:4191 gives 34.1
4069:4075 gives 32.2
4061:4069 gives 30.9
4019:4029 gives 36.7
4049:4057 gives 36.7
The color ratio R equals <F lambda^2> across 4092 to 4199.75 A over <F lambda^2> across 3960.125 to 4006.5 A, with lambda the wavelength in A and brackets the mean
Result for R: 1.46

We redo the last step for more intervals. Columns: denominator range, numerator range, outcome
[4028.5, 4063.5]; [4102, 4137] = 1.08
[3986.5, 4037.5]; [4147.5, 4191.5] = 1.15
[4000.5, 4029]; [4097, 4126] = 1.04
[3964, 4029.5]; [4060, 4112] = 1.18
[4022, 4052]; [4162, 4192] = 1.09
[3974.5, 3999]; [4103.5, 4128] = 1.27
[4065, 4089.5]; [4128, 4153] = 1.08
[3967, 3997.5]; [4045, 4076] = 1.31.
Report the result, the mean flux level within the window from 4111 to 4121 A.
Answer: 36.7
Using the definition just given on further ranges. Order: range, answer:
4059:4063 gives 34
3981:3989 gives 31.2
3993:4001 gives 32.2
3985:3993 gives 32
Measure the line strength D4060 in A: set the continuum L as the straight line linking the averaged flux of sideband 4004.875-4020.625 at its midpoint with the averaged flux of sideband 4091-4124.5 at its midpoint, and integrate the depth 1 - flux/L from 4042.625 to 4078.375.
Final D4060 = 1.53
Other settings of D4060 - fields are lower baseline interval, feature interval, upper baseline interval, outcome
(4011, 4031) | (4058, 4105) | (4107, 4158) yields 2.85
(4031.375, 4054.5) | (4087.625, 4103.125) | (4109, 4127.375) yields 0.58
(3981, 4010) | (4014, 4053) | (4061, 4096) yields -1.76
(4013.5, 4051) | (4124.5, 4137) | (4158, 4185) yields 0.09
